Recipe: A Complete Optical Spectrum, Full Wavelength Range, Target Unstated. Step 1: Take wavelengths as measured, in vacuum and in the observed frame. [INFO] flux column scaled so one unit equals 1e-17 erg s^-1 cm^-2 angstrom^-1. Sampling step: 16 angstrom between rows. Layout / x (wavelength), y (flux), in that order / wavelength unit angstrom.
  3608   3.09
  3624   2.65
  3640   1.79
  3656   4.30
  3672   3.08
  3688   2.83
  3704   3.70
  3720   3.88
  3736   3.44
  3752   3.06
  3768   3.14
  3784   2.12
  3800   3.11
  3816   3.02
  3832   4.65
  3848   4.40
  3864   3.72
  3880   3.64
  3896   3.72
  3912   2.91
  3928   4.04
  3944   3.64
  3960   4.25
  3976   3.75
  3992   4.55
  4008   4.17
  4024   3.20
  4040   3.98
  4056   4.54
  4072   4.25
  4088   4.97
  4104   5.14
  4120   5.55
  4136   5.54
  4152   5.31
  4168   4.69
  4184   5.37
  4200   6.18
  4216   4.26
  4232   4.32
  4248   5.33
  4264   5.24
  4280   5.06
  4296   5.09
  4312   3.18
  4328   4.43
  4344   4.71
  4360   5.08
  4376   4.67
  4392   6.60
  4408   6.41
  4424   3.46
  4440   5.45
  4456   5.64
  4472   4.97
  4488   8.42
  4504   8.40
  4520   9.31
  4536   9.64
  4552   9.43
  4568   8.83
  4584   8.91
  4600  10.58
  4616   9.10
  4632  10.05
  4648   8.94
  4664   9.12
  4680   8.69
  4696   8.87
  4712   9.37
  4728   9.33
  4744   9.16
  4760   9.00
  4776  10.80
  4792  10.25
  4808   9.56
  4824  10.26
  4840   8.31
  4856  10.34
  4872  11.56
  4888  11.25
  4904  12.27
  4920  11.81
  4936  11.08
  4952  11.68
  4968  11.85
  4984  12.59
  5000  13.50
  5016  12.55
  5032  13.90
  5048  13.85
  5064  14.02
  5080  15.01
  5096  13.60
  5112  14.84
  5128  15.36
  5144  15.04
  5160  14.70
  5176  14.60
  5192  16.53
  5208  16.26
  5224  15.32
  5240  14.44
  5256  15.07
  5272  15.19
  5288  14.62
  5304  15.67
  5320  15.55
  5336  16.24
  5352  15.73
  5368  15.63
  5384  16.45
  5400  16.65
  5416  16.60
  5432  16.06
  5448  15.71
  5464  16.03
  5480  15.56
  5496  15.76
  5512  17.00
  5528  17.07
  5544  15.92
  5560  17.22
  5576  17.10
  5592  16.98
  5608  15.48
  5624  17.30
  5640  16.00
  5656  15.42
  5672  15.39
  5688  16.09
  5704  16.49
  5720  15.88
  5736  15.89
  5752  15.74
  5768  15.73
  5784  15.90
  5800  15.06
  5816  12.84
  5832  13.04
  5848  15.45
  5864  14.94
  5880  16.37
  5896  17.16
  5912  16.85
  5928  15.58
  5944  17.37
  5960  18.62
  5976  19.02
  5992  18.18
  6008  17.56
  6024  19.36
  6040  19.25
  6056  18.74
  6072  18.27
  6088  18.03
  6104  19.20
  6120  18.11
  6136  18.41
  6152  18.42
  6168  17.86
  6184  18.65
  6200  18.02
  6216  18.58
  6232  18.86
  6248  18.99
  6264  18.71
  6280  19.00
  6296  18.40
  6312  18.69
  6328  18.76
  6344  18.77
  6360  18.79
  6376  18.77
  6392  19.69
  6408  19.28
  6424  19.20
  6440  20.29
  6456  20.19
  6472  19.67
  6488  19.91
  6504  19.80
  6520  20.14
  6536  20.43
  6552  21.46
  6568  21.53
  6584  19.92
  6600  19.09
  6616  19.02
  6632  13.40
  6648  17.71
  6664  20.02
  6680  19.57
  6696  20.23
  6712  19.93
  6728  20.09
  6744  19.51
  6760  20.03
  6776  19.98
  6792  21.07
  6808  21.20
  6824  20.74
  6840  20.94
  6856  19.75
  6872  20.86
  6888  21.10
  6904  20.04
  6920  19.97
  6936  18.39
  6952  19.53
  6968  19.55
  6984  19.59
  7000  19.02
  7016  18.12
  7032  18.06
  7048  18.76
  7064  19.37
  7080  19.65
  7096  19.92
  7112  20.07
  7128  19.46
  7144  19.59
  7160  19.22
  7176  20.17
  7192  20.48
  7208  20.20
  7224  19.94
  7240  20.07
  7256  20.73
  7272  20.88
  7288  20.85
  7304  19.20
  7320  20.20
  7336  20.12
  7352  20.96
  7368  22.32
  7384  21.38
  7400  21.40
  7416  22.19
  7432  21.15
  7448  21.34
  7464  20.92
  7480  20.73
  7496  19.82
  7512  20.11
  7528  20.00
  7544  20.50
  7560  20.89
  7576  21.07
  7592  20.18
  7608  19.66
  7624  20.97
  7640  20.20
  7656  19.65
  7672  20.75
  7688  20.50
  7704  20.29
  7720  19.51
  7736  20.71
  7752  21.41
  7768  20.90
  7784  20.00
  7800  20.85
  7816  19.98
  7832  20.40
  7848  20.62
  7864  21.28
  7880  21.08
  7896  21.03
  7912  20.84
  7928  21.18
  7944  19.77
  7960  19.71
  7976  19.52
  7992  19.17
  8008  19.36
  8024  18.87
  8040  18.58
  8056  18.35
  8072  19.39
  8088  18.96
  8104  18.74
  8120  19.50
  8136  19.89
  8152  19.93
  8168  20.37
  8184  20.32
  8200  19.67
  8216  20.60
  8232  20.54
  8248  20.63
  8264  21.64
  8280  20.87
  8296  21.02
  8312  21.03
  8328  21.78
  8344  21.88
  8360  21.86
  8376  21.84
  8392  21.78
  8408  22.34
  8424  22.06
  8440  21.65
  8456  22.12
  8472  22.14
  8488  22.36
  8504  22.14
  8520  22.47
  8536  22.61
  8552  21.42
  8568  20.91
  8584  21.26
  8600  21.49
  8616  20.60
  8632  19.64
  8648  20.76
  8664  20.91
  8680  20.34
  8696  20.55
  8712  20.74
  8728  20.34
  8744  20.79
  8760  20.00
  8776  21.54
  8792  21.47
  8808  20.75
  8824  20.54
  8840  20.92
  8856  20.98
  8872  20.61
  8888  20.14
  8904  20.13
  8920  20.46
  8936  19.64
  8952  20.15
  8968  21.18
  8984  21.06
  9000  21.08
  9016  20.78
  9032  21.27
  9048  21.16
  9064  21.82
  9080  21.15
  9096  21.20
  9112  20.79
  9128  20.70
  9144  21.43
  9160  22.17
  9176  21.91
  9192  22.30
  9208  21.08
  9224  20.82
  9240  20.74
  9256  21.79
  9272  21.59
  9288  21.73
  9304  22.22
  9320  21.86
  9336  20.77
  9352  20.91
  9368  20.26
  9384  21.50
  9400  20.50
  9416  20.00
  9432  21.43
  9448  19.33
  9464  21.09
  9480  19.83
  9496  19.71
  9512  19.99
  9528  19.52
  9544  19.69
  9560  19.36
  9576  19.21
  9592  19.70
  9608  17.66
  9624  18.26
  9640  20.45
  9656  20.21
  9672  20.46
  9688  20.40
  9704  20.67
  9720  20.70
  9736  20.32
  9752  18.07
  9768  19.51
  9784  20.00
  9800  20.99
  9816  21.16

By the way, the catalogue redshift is 0.13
